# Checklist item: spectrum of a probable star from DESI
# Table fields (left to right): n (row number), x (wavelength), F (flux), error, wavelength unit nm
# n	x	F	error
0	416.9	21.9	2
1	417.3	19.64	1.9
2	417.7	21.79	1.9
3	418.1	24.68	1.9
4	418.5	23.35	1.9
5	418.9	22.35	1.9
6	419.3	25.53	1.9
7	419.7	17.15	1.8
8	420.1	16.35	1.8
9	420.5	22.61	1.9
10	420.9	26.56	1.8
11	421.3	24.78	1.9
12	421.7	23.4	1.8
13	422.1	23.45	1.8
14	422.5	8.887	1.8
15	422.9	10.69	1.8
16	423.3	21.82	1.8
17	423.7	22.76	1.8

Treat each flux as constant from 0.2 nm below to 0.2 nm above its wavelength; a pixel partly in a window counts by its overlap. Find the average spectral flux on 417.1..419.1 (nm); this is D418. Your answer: 22.4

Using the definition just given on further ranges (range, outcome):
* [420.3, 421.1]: 24.6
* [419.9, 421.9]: 22.7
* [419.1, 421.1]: 21.6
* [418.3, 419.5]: 23.7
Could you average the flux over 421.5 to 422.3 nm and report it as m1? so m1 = 23.4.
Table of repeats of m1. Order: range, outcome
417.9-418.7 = 24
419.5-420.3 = 16.8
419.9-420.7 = 19.5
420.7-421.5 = 25.7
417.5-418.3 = 23.2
